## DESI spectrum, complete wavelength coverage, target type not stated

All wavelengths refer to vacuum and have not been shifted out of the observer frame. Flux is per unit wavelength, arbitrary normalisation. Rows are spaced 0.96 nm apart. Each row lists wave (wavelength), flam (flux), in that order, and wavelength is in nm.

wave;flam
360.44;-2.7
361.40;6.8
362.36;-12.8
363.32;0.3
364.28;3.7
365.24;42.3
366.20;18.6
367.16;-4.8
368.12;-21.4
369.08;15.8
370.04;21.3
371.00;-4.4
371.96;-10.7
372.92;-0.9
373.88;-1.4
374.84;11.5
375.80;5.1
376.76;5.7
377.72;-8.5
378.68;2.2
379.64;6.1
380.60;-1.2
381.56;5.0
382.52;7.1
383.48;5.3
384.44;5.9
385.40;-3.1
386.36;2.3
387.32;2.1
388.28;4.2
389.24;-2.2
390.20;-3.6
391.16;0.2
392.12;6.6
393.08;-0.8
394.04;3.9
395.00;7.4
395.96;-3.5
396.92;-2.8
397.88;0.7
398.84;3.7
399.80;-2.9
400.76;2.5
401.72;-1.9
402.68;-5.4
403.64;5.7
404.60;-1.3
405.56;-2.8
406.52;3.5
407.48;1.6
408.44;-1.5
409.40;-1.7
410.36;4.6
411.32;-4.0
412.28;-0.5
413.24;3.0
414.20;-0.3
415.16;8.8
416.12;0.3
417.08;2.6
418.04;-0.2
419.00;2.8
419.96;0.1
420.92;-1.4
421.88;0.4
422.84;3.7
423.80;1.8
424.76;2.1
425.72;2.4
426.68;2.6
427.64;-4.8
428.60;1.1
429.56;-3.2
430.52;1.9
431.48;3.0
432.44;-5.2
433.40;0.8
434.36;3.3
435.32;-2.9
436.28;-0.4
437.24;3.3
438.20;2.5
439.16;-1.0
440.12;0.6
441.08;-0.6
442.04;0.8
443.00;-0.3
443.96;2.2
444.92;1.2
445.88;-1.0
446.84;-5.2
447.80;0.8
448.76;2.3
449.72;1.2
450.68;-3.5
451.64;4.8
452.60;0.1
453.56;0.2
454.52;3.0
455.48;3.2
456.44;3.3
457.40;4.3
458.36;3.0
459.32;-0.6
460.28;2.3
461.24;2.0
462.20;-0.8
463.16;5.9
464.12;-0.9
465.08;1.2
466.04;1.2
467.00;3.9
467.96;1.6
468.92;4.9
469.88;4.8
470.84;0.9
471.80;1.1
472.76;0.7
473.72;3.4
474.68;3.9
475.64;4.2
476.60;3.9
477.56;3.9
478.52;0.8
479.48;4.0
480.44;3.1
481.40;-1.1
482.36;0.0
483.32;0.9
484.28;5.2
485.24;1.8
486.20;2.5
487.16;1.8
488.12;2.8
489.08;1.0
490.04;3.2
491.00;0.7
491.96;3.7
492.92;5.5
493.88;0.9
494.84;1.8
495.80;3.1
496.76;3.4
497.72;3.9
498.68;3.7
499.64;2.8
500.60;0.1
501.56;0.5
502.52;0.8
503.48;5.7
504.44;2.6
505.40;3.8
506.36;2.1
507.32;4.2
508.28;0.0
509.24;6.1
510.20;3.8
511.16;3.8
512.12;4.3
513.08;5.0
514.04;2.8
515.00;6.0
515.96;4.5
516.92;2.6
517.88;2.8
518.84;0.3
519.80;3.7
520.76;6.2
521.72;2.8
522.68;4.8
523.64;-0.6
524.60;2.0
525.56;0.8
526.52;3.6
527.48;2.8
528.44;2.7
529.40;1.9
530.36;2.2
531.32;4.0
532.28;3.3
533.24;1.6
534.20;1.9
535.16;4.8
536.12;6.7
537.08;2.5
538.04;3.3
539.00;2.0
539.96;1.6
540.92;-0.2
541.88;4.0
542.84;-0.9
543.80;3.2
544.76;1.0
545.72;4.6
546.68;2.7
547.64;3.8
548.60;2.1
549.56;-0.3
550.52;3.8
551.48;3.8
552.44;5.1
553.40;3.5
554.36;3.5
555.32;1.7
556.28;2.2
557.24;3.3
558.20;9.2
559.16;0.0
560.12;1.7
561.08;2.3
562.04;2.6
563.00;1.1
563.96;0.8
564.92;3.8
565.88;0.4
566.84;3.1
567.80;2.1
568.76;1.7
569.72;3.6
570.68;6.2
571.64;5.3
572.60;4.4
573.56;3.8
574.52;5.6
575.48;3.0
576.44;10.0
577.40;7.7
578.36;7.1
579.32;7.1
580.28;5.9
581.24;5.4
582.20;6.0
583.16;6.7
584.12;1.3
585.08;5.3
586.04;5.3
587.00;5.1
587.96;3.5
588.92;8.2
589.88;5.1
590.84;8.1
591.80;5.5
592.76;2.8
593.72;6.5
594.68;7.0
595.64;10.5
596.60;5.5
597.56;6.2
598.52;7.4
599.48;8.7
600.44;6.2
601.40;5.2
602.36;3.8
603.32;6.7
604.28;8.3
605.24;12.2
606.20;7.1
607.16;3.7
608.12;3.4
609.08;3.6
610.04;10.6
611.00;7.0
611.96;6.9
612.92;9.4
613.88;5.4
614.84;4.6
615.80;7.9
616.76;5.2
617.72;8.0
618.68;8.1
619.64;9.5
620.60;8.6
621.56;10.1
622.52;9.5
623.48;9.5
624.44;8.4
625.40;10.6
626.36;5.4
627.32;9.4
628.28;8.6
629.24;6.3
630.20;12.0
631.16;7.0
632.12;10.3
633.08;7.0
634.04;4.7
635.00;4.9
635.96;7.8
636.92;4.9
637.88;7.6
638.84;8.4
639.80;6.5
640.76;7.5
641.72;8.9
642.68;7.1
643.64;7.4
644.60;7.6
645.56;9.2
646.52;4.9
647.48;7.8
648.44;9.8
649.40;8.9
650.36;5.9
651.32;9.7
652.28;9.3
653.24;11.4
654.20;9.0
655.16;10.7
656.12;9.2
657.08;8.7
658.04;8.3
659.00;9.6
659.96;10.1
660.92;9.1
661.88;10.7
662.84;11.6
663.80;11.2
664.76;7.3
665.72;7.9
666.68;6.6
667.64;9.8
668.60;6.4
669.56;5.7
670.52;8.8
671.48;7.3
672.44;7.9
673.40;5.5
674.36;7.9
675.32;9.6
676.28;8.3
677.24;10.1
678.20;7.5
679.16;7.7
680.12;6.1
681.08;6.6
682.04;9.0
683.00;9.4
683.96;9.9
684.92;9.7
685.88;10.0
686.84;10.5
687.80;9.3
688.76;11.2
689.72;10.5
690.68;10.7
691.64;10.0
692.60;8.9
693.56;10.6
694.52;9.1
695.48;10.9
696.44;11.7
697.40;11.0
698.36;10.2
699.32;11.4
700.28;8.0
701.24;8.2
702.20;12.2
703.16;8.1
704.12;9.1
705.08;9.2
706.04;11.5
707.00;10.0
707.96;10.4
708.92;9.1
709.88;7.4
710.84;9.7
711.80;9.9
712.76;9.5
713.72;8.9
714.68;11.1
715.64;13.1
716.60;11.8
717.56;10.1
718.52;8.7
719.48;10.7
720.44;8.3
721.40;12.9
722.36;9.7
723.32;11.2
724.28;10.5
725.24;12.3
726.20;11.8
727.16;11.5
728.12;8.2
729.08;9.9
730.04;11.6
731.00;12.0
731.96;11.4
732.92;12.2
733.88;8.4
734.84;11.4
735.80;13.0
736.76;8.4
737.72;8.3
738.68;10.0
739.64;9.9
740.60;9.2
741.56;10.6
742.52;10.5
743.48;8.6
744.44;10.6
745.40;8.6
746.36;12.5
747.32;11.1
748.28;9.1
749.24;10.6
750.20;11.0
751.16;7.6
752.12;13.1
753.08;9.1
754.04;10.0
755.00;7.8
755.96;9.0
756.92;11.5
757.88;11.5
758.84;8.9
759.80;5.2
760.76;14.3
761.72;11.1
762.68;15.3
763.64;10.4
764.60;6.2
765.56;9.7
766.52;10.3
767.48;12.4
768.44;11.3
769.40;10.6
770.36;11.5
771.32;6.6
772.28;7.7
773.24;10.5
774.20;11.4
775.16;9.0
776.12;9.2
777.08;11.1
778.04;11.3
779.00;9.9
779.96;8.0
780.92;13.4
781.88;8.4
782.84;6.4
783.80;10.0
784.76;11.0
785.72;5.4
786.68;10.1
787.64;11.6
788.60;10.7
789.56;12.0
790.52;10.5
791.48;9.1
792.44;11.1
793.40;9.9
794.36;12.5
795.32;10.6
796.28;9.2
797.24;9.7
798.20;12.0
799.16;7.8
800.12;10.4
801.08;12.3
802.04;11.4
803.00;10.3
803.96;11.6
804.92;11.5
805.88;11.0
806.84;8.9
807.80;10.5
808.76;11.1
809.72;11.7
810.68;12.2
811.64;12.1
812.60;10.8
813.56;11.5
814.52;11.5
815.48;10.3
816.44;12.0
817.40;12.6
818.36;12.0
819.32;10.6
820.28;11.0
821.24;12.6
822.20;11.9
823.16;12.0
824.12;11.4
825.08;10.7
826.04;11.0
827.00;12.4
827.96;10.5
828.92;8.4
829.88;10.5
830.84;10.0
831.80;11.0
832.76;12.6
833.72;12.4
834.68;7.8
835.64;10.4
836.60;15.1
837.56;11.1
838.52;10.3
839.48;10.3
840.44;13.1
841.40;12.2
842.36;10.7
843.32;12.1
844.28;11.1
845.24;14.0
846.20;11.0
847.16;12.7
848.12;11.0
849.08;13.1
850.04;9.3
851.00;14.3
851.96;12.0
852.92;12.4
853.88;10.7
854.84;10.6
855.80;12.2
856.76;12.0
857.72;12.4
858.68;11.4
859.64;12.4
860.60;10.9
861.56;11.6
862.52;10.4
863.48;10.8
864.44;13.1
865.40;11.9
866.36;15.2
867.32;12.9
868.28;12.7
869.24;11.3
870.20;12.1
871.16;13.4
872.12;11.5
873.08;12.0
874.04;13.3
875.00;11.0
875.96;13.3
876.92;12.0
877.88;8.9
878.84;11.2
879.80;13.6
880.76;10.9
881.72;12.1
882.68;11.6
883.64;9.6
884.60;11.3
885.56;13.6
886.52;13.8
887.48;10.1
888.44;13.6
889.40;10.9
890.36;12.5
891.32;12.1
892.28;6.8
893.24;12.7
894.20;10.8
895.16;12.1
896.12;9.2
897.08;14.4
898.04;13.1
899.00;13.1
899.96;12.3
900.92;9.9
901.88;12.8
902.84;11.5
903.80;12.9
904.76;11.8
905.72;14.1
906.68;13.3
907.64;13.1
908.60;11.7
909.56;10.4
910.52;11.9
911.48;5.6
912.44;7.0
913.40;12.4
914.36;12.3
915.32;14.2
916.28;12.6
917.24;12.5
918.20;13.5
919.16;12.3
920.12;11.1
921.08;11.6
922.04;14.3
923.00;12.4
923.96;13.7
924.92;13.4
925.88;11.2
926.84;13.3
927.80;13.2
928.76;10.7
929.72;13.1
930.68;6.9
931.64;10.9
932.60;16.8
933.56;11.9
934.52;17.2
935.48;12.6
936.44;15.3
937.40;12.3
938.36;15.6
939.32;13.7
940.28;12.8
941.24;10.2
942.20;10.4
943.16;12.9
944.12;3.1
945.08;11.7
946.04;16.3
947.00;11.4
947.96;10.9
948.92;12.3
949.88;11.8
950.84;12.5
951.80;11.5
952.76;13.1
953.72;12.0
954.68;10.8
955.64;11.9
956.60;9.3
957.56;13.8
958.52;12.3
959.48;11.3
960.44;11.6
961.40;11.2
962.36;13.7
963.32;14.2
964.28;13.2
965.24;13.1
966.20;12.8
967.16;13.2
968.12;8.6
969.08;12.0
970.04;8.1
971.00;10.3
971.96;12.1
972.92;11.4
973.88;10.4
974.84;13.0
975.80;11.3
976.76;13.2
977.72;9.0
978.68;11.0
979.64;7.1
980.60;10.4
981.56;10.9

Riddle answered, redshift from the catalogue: 0.547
